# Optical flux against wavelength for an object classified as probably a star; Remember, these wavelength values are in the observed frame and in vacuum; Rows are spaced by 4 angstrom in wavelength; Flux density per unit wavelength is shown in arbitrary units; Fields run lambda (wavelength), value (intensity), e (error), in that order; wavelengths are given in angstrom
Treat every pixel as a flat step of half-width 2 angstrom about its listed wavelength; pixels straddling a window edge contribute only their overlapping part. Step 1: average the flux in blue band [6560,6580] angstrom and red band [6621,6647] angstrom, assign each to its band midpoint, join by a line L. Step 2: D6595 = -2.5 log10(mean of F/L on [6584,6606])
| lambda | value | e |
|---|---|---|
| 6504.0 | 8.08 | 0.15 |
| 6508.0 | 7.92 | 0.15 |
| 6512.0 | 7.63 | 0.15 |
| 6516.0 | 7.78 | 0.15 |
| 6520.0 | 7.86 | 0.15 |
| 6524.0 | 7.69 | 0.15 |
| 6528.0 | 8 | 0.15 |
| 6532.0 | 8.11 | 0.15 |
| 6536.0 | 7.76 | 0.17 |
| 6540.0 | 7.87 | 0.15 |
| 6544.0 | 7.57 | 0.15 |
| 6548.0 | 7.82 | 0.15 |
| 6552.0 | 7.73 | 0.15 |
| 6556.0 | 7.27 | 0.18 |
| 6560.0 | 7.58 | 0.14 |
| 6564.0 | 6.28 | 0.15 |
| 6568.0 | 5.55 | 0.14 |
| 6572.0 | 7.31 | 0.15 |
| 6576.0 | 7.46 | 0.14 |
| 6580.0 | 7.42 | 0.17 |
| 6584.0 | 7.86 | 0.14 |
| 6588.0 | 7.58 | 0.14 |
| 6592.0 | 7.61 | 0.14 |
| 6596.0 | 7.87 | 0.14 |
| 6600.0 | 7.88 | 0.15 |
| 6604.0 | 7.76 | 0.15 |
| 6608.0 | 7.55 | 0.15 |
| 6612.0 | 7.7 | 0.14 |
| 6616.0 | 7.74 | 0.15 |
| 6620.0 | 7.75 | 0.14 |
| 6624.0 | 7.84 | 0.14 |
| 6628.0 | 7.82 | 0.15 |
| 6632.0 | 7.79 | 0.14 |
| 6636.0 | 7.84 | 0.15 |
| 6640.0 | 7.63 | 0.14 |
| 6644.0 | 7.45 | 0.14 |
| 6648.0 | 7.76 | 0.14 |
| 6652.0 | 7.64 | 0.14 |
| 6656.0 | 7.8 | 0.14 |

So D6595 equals -0.08 mag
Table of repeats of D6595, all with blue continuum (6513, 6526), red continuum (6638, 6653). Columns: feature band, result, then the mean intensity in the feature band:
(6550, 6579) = 0.10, 7.04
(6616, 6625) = -0.02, 7.78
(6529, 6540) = -0.03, 7.93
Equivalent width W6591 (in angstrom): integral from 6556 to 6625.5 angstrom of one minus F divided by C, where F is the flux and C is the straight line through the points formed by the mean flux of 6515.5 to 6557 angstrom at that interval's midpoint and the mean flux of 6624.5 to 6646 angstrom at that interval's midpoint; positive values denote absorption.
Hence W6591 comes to 2.7 angstrom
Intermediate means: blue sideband 7.78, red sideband 7.72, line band 7.45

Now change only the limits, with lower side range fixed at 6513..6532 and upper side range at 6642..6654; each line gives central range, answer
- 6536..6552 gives 0.1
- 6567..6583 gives 1.4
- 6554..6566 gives 1.1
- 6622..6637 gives -0.3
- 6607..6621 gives 0.0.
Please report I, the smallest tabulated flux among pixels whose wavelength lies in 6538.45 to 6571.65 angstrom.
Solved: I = 5.55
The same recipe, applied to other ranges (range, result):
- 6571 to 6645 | 7.31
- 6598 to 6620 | 7.55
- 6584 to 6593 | 7.58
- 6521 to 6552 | 7.57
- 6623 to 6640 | 7.63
